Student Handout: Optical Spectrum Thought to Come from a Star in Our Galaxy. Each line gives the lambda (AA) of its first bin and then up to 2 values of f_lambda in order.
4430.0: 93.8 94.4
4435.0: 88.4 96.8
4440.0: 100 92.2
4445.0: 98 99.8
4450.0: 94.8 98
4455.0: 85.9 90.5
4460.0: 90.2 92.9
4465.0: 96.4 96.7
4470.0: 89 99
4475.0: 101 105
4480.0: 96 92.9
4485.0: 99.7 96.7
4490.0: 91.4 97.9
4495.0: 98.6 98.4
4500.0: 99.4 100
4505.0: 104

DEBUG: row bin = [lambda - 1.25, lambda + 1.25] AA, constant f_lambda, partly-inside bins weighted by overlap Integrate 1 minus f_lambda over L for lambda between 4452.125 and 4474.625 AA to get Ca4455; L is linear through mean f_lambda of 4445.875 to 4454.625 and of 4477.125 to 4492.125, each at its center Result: 0.7 AA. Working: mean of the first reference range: 96.4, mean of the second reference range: 96.5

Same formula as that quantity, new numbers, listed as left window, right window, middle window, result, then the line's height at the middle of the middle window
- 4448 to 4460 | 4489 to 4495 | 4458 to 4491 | -0.57 AA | 94.2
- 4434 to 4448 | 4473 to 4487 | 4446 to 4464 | 0.67 AA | 96.9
